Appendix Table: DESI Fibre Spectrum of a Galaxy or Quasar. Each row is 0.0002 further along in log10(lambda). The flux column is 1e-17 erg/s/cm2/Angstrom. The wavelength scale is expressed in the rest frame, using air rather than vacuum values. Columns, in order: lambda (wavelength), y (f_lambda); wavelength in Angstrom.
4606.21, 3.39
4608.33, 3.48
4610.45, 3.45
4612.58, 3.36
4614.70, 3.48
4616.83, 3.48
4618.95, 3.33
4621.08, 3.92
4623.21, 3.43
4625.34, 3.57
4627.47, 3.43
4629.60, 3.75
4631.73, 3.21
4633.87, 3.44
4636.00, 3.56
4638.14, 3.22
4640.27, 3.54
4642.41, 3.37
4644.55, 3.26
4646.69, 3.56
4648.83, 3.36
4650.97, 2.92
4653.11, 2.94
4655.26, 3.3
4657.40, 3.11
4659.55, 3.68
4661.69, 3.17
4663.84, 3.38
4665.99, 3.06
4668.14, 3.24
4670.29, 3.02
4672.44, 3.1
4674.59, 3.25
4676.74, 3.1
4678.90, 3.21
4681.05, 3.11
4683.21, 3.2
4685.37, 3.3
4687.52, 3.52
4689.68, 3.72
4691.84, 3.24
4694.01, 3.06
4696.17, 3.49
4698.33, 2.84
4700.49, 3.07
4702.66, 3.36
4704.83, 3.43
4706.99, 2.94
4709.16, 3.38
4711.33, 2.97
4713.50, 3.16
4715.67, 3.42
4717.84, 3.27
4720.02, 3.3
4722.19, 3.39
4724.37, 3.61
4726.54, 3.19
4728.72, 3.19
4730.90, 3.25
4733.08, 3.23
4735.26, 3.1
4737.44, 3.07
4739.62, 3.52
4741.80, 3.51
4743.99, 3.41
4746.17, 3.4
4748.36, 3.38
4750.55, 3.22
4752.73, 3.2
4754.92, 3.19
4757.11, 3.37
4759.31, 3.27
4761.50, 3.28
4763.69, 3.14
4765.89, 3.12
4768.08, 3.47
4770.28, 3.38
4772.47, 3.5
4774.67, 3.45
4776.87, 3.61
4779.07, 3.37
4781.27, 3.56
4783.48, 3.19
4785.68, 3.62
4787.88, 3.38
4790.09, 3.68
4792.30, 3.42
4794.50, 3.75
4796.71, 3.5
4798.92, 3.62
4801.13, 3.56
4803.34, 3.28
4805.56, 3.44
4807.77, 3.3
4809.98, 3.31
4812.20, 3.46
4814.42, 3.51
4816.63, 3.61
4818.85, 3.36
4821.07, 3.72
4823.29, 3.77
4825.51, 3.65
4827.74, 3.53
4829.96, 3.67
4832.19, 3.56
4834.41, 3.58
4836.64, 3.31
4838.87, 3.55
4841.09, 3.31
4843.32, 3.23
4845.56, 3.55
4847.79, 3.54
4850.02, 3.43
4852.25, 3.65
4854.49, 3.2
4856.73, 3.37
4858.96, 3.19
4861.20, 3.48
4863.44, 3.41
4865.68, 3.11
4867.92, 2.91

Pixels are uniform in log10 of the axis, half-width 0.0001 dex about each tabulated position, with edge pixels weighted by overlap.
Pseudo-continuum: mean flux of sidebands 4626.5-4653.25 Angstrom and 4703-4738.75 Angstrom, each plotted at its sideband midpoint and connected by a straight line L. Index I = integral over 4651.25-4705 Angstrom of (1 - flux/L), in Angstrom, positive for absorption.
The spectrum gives 1.32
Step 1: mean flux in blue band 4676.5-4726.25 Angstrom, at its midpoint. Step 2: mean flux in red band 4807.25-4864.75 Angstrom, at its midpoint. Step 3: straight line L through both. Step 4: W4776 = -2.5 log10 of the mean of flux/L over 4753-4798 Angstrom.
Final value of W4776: -0.01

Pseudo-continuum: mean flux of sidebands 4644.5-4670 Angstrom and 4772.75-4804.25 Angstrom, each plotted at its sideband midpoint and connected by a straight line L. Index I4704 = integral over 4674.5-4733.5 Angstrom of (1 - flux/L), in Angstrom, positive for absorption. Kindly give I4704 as 1.3 Angstrom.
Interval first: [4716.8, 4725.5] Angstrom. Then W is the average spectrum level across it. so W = 3.39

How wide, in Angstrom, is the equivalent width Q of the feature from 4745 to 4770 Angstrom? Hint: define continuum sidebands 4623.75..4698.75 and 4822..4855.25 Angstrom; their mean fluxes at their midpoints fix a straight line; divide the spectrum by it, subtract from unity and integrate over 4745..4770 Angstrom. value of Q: 1.0 Angstrom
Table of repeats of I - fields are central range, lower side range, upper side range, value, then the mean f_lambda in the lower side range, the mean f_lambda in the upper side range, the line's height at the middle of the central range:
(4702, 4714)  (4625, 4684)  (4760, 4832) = 0.5 Angstrom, 3.28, 3.48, 3.36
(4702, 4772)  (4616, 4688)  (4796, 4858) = 2.4 Angstrom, 3.32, 3.48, 3.4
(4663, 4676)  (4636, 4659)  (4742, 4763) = 0.5 Angstrom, 3.28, 3.31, 3.29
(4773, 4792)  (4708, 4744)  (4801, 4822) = -0.5 Angstrom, 3.29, 3.45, 3.39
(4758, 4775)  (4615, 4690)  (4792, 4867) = 0.5 Angstrom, 3.33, 3.47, 3.42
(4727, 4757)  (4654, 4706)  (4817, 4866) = 0.4 Angstrom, 3.25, 3.47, 3.33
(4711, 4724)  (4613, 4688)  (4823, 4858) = 0.4 Angstrom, 3.33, 3.49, 3.38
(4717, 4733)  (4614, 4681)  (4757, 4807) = 0.4 Angstrom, 3.33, 3.43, 3.39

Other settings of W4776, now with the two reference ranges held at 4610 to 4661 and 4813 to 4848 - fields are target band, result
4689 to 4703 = 0.067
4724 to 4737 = 0.074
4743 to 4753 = 0.045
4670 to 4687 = 0.081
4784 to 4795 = -0.013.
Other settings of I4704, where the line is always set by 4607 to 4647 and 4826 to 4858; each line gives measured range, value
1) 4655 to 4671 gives 1.0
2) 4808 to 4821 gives 0.0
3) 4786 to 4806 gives -0.3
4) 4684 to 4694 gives 0.2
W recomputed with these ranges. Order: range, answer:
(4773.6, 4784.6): 3.44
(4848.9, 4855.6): 3.43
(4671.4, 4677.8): 3.15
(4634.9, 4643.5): 3.42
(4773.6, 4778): 3.53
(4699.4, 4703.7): 3.21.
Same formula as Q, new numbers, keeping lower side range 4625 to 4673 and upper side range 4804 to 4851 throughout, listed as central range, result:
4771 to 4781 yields -0.1 Angstrom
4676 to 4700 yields 0.7 Angstrom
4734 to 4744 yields 0.3 Angstrom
